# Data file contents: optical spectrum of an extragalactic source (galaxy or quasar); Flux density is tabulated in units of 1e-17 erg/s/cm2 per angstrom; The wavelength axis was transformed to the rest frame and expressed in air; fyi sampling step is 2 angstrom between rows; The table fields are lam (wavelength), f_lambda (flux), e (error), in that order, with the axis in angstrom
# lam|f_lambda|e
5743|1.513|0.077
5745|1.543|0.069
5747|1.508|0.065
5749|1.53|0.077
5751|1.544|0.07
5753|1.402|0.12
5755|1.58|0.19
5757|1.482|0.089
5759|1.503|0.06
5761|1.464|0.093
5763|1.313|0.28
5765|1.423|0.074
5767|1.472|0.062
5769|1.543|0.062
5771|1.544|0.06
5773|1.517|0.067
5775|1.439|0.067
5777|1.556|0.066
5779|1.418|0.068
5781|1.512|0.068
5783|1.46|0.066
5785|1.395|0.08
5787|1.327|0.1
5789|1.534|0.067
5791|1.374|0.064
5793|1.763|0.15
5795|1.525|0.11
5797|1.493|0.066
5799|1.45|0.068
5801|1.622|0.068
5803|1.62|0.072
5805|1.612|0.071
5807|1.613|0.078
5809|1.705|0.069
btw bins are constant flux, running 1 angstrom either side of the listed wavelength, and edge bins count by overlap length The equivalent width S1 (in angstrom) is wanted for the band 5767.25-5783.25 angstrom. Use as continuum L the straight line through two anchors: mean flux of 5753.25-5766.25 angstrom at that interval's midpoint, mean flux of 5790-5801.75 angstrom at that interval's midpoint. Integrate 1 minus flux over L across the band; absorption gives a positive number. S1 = -0.09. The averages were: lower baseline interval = 1.46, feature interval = 1.5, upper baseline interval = 1.54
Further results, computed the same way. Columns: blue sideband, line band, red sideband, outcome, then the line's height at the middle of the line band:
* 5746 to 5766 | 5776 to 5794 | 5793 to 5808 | 0.7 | 1.54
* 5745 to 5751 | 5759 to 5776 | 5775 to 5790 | 0.2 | 1.49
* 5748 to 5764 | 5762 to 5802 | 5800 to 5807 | 1.8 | 1.55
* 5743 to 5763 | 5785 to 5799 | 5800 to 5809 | 0.9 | 1.6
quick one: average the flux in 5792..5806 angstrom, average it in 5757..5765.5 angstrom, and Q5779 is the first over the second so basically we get 1.11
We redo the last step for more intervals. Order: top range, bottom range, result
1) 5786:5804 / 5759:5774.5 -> 1.04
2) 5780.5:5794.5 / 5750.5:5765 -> 1.01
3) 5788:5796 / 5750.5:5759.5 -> 1.03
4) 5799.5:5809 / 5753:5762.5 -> 1.09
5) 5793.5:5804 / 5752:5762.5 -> 1.05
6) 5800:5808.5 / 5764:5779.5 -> 1.09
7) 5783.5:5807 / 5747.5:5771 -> 1.03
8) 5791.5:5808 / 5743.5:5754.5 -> 1.05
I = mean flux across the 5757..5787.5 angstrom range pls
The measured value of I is 1.46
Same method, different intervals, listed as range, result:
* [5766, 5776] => 1.5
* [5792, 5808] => 1.59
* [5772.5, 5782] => 1.49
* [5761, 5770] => 1.44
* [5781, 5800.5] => 1.49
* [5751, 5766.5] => 1.46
